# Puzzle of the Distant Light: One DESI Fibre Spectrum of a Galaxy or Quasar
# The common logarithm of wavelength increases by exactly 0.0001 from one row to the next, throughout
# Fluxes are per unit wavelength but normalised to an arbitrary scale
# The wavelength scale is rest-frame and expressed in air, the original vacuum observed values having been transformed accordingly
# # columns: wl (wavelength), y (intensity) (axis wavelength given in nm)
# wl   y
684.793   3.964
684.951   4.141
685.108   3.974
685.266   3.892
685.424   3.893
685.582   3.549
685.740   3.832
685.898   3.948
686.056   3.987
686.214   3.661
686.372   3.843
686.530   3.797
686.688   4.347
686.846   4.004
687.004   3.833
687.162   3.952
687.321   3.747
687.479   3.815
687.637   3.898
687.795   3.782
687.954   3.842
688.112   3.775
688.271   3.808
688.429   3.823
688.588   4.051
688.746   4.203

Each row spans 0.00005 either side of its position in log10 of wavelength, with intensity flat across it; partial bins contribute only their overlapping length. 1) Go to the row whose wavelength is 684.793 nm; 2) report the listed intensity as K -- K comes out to 3.964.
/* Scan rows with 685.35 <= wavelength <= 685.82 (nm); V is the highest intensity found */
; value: 3.893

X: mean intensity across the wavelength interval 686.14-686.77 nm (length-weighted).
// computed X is 3.92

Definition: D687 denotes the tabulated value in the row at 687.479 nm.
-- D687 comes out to 3.815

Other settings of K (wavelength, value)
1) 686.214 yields 3.661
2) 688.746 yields 4.203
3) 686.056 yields 3.987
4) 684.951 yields 4.141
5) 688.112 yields 3.775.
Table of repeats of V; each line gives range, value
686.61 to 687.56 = 4.347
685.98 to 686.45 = 3.987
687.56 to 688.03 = 3.898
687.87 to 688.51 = 3.842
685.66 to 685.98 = 3.948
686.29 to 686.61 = 3.843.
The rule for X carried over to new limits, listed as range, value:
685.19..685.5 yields 3.89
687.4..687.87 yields 3.84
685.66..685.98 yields 3.89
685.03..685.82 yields 3.82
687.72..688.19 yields 3.8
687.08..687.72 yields 3.85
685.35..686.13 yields 3.84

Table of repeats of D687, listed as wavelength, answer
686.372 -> 3.843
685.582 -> 3.549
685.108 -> 3.974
